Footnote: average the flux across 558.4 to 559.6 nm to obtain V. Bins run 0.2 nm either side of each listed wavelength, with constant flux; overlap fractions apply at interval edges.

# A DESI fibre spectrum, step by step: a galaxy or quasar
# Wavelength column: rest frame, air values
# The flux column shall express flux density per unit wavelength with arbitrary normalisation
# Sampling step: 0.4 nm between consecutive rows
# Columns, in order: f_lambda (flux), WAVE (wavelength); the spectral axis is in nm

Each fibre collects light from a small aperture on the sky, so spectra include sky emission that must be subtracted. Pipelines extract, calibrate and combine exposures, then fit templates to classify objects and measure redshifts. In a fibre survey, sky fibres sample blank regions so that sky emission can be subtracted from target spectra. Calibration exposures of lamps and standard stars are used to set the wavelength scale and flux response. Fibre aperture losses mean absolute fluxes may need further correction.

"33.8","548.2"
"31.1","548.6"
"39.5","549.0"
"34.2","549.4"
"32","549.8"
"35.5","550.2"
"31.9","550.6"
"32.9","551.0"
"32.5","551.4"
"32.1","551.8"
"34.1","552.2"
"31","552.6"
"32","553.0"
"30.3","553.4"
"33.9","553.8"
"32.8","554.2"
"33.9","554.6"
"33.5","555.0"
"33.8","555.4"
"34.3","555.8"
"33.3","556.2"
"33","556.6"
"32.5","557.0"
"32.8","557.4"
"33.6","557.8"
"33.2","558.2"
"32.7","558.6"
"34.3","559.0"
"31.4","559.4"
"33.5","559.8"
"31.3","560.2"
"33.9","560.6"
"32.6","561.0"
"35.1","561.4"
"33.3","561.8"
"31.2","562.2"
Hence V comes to 32.8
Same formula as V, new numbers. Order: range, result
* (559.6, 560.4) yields 32.4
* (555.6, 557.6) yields 33.2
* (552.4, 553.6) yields 31.1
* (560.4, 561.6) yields 33.9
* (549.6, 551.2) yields 33.1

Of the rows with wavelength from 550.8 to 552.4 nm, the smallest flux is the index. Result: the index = 32.1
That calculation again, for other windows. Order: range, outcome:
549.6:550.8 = 31.9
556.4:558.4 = 32.5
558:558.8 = 32.7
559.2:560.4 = 31.3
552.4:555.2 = 30.3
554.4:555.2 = 33.5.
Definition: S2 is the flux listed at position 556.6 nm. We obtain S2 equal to 33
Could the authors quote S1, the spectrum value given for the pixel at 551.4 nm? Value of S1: 32.5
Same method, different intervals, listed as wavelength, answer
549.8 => 32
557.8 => 33.6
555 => 33.5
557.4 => 32.8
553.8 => 33.9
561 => 32.6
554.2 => 32.8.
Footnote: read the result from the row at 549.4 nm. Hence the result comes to 34.2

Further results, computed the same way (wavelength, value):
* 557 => 32.5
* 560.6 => 33.9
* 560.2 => 31.3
